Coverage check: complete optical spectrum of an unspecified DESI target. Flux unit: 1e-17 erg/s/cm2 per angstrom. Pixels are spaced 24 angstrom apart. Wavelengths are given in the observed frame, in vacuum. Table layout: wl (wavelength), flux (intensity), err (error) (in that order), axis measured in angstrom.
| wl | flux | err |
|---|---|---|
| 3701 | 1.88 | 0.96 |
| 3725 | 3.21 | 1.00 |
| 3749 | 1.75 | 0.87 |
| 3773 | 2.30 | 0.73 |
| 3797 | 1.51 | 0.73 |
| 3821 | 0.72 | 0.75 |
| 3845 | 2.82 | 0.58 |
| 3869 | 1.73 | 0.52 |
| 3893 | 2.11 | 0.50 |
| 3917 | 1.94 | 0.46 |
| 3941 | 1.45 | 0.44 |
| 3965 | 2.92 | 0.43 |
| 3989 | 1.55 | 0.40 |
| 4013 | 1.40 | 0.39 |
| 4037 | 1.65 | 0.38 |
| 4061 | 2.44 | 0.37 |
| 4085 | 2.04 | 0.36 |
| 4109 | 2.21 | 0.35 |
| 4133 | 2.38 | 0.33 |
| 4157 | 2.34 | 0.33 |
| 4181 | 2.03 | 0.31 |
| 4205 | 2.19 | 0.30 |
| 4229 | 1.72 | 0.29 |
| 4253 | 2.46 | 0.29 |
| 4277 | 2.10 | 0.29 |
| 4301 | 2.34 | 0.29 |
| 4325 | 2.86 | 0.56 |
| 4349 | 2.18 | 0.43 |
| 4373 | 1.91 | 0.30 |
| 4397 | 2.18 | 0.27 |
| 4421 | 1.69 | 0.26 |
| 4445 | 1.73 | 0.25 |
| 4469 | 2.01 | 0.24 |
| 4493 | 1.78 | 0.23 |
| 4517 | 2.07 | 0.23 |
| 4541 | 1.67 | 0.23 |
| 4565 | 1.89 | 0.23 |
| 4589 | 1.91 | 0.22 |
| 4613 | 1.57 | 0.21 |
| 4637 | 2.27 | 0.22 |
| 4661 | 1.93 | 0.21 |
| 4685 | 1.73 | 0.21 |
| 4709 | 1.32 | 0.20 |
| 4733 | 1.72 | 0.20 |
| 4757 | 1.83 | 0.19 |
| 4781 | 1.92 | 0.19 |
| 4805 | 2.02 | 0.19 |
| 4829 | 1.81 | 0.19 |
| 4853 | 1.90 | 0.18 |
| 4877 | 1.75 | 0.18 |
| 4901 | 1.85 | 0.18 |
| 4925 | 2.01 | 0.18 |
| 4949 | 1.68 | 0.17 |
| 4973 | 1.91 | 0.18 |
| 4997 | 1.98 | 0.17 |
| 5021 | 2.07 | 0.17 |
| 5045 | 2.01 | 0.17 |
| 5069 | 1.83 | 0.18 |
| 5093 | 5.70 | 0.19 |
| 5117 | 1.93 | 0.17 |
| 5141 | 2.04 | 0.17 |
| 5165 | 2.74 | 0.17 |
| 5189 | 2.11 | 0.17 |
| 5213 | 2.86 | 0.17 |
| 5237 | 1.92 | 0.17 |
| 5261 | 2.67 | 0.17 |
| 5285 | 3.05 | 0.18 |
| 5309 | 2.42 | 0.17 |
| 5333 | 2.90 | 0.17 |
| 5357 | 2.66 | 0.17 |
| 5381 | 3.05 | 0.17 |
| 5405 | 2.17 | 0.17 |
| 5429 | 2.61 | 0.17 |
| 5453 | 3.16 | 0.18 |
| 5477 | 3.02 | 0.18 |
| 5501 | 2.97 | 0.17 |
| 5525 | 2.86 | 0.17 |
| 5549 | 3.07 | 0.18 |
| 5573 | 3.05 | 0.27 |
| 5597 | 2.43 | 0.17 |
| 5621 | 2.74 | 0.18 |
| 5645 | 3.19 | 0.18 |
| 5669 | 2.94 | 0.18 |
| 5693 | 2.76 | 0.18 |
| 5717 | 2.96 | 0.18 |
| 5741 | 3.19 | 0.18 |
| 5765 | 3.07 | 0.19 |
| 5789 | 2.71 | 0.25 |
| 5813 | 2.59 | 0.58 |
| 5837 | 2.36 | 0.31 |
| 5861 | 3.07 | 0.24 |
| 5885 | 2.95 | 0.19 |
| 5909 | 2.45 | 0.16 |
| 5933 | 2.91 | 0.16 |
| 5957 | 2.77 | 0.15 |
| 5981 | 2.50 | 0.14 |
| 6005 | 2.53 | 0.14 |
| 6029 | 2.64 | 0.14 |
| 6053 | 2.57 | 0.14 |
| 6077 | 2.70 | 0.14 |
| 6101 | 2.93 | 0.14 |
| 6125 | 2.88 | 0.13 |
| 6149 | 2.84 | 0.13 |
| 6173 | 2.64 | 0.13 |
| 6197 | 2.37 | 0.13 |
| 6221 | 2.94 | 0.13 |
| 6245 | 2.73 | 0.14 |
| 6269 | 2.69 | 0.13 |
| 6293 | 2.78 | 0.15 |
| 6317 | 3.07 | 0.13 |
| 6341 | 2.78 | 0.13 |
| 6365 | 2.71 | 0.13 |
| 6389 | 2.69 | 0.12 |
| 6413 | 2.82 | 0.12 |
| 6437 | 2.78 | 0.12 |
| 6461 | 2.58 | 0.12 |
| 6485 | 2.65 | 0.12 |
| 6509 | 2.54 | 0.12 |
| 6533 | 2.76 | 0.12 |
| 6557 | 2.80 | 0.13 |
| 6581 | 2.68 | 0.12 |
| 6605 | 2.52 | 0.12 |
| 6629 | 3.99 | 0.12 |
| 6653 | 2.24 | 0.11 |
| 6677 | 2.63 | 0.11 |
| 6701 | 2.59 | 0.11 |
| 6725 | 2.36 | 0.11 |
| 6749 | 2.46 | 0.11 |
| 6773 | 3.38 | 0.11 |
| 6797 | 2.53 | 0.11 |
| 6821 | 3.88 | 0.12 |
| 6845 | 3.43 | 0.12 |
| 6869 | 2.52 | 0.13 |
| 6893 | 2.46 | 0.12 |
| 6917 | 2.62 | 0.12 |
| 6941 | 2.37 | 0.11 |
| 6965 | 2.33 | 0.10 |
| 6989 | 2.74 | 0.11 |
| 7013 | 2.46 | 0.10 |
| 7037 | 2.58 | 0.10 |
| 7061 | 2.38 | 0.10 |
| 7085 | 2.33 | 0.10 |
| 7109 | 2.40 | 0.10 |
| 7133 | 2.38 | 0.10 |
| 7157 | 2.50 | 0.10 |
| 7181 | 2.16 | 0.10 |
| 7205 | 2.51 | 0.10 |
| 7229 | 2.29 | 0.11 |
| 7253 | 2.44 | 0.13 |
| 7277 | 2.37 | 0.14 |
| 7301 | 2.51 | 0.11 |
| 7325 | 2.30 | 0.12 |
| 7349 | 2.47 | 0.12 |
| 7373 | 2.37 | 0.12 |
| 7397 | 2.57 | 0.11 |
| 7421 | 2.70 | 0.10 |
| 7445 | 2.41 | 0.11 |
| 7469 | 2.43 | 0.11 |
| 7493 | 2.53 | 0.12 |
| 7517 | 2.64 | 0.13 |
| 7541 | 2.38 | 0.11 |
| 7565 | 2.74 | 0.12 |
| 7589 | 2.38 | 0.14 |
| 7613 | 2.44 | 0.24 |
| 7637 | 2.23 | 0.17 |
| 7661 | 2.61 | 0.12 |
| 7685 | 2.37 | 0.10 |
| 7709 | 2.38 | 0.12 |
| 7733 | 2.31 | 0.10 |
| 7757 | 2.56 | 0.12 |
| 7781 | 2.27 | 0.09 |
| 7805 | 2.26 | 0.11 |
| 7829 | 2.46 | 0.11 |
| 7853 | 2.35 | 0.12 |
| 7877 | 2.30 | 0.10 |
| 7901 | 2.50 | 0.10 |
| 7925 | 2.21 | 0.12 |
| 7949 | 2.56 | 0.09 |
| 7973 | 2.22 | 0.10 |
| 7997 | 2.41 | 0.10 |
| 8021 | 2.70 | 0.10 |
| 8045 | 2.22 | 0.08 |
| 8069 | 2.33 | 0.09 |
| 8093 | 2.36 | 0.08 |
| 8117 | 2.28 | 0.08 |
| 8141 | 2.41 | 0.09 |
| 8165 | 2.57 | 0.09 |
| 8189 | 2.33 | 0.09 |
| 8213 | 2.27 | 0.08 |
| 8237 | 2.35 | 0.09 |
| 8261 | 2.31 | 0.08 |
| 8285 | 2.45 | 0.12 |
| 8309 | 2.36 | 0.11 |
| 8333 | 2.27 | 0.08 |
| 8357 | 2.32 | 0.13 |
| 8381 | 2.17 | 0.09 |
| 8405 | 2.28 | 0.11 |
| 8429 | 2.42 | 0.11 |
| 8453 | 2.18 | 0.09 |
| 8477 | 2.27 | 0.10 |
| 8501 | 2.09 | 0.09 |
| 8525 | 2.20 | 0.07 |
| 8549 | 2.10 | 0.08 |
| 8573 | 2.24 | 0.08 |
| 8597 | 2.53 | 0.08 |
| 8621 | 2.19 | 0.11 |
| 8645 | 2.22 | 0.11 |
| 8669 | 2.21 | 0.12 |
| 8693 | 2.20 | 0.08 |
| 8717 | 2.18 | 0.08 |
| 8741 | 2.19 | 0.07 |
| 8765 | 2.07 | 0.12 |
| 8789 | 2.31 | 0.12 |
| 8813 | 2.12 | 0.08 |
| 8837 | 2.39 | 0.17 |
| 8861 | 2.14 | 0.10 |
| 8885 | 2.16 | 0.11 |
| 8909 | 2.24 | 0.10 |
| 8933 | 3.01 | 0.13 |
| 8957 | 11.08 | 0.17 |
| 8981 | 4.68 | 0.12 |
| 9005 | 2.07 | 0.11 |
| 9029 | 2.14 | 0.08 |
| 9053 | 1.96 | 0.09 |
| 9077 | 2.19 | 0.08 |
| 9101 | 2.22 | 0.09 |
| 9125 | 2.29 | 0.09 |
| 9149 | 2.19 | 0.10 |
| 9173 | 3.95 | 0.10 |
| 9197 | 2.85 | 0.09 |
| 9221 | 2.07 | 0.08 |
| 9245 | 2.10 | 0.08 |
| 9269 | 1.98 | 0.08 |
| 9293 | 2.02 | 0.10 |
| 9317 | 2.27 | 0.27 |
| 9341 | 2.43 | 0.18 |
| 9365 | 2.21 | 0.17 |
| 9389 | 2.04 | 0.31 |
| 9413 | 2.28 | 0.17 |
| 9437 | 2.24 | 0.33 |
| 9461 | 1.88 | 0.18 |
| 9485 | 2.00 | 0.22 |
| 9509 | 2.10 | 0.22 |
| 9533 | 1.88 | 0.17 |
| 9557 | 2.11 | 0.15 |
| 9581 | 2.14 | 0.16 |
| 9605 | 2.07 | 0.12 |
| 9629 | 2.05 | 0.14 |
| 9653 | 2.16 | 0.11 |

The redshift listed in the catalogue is 0.364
